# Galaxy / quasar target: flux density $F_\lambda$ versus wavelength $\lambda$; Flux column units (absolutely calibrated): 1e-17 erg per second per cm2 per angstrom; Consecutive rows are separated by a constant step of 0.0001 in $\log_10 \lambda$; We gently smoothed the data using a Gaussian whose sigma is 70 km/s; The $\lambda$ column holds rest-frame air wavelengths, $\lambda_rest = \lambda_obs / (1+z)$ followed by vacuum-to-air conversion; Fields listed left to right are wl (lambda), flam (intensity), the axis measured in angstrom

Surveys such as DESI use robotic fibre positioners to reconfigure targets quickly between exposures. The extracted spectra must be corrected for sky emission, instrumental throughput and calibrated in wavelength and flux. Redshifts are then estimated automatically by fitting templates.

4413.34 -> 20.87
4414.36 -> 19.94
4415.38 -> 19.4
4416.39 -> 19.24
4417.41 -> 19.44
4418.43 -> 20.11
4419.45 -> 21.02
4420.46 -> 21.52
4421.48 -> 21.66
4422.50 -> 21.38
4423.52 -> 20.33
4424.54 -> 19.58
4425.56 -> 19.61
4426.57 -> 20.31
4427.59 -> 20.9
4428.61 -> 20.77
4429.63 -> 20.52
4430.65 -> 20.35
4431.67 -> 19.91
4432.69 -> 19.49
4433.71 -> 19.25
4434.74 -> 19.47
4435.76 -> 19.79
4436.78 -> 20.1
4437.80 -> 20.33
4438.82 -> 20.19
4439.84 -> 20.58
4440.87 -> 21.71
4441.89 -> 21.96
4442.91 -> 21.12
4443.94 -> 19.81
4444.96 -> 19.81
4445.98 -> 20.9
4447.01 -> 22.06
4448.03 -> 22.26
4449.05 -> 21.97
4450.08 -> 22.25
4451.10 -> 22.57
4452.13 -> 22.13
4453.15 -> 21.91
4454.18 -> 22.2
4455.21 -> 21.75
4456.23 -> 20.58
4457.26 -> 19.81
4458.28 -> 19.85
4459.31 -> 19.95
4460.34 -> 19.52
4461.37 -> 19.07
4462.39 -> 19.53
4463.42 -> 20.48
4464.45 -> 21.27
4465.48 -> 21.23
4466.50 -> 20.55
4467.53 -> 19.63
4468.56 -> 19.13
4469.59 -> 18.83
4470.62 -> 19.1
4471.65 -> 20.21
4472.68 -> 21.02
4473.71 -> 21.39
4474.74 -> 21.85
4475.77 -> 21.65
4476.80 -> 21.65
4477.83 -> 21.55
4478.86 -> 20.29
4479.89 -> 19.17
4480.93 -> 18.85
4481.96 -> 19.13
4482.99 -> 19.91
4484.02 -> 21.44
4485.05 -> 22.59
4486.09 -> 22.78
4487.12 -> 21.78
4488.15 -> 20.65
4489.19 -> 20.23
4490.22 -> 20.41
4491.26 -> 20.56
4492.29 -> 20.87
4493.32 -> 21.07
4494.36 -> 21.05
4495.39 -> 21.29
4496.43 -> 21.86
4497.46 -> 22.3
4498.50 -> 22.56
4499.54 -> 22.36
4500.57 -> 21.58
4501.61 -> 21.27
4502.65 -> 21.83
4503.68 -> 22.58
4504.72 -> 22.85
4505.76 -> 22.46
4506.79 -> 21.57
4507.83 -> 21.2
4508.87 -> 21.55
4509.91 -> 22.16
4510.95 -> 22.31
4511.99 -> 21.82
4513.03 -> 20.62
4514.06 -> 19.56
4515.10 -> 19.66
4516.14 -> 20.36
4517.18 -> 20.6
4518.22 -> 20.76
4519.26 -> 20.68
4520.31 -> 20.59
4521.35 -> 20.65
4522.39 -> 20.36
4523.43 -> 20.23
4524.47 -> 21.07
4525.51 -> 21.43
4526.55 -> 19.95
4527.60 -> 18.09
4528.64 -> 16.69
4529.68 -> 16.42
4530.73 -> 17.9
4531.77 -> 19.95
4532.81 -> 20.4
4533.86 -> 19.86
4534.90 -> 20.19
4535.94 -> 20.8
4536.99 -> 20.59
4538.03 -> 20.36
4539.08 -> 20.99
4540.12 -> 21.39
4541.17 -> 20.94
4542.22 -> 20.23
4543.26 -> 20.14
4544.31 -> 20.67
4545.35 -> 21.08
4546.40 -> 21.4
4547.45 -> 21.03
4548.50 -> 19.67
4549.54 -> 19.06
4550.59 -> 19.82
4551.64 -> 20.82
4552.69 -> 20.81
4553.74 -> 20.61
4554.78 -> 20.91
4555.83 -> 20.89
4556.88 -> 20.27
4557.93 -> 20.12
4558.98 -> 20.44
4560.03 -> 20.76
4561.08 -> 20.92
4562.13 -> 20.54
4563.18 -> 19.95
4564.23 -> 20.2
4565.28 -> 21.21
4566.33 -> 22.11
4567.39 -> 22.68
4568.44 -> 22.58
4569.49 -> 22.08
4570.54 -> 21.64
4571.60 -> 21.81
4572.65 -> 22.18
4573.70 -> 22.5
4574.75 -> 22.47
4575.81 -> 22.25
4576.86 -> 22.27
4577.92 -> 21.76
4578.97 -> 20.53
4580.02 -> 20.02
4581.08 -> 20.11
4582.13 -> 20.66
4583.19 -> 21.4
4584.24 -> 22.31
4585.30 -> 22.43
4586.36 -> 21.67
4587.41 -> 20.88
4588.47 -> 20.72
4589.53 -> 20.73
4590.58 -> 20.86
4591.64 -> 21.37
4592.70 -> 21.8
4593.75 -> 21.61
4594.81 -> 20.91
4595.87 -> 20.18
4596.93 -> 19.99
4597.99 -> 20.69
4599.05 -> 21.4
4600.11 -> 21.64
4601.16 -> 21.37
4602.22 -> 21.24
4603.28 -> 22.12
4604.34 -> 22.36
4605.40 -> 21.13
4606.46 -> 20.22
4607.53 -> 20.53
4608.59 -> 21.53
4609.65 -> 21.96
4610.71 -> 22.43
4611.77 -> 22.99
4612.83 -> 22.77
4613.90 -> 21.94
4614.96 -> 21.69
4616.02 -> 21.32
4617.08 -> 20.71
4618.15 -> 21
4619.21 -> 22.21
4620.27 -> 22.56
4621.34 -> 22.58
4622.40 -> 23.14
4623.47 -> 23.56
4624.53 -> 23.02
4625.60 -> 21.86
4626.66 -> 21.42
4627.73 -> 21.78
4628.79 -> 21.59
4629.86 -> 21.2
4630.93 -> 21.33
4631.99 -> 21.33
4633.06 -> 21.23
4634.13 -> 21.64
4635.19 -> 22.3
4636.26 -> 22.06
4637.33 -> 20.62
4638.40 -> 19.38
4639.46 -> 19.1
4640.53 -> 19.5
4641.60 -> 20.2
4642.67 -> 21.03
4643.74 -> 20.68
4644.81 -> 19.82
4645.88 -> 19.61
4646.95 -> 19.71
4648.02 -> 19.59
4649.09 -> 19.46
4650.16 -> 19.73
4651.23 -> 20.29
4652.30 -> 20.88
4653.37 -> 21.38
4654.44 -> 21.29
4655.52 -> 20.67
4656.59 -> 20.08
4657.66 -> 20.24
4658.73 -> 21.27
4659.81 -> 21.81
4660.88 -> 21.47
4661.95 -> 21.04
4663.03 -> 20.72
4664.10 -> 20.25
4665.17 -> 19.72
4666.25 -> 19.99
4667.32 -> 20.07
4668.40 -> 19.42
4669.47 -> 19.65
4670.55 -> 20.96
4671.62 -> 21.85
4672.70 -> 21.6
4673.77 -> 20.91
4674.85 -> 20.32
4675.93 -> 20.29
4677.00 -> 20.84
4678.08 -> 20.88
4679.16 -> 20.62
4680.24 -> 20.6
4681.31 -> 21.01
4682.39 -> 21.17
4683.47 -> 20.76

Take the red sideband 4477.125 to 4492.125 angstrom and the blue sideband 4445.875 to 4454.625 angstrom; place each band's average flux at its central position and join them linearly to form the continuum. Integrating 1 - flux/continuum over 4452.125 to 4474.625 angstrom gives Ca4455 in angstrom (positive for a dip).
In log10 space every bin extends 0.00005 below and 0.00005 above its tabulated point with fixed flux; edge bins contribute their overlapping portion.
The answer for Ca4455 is 1.2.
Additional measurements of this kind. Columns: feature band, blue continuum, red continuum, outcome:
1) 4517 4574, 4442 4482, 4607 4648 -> 1.36 angstrom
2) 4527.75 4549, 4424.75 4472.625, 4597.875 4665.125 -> 0.87 angstrom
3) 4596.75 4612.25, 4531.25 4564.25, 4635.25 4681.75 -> -0.73 angstrom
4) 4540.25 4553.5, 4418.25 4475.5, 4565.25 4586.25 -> 0.61 angstrom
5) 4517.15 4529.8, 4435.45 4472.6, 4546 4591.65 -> 0.64 angstrom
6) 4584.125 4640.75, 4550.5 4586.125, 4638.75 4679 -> -1.70 angstrom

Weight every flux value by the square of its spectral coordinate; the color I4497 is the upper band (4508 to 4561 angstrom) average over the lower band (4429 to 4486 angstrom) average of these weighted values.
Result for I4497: 1.0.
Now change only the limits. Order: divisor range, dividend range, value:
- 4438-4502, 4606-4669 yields 1.08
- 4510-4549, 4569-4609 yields 1.08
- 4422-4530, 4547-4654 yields 1.08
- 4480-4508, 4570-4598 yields 1.04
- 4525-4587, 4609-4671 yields 1.05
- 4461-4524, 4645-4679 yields 1.06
